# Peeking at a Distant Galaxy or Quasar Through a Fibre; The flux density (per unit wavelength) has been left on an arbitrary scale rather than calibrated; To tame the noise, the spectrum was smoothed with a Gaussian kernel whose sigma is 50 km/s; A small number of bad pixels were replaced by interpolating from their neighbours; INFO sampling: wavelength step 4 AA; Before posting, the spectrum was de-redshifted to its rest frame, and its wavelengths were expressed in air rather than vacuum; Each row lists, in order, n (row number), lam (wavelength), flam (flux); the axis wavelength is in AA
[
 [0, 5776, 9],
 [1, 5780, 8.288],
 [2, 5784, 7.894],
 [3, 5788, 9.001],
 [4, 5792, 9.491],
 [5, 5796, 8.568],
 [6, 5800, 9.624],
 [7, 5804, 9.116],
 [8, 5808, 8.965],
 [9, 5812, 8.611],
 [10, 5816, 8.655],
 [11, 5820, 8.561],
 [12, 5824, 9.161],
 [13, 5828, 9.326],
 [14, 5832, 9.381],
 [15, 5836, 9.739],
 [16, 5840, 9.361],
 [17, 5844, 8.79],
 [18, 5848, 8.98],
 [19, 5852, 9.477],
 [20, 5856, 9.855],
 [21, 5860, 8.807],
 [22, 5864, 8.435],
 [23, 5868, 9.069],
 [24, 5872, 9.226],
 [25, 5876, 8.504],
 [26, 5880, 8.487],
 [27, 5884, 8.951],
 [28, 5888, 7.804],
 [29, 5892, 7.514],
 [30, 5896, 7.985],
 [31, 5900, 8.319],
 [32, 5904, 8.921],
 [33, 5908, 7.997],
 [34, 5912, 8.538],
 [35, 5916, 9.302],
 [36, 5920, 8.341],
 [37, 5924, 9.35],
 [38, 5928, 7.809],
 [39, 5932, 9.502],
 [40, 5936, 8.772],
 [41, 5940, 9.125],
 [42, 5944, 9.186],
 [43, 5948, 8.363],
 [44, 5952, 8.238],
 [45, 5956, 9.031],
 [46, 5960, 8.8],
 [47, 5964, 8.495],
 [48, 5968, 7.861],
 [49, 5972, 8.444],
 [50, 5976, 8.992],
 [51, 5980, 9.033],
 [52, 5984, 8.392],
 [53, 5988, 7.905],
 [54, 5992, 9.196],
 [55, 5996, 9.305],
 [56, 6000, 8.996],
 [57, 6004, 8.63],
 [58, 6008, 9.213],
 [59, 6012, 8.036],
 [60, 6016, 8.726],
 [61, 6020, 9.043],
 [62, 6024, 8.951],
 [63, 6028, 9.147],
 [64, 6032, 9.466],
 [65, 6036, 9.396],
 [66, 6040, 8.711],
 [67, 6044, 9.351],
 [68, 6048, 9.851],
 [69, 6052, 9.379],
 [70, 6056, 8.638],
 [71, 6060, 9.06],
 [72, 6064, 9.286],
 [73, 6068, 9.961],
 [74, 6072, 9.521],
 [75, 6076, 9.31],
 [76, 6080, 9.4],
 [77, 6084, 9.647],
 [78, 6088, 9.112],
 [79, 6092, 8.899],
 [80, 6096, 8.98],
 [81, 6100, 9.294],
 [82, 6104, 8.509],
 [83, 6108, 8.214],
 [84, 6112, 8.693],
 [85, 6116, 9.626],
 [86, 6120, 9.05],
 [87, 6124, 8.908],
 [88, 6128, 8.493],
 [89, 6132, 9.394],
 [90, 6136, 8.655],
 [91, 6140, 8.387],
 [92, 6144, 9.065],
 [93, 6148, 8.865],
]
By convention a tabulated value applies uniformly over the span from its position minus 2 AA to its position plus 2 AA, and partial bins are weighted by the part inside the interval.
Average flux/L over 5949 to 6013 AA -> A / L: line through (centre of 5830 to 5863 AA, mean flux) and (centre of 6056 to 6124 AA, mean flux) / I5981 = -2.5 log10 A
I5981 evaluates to 0.06 mag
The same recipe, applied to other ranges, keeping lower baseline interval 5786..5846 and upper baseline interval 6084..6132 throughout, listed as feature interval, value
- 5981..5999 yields 0.03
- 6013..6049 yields -0.02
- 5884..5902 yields 0.13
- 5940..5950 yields 0.02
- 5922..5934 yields 0.02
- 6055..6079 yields -0.04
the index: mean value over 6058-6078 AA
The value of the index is 9.43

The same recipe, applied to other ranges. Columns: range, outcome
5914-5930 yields 8.7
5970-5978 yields 8.72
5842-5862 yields 9.18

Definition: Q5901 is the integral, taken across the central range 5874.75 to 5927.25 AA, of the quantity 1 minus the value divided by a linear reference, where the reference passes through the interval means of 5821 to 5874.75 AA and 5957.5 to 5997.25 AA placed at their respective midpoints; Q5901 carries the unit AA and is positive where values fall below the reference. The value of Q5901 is 3.0 AA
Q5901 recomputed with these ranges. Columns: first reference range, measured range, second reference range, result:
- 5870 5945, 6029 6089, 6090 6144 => -3.7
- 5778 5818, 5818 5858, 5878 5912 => -3.1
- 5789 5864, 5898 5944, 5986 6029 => 1.1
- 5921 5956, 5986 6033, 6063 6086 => 1.6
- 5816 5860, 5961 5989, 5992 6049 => 1.9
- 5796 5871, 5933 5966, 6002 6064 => 1.1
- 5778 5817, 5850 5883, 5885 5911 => -2.5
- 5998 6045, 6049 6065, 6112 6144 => -0.3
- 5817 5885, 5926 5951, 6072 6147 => 0.7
